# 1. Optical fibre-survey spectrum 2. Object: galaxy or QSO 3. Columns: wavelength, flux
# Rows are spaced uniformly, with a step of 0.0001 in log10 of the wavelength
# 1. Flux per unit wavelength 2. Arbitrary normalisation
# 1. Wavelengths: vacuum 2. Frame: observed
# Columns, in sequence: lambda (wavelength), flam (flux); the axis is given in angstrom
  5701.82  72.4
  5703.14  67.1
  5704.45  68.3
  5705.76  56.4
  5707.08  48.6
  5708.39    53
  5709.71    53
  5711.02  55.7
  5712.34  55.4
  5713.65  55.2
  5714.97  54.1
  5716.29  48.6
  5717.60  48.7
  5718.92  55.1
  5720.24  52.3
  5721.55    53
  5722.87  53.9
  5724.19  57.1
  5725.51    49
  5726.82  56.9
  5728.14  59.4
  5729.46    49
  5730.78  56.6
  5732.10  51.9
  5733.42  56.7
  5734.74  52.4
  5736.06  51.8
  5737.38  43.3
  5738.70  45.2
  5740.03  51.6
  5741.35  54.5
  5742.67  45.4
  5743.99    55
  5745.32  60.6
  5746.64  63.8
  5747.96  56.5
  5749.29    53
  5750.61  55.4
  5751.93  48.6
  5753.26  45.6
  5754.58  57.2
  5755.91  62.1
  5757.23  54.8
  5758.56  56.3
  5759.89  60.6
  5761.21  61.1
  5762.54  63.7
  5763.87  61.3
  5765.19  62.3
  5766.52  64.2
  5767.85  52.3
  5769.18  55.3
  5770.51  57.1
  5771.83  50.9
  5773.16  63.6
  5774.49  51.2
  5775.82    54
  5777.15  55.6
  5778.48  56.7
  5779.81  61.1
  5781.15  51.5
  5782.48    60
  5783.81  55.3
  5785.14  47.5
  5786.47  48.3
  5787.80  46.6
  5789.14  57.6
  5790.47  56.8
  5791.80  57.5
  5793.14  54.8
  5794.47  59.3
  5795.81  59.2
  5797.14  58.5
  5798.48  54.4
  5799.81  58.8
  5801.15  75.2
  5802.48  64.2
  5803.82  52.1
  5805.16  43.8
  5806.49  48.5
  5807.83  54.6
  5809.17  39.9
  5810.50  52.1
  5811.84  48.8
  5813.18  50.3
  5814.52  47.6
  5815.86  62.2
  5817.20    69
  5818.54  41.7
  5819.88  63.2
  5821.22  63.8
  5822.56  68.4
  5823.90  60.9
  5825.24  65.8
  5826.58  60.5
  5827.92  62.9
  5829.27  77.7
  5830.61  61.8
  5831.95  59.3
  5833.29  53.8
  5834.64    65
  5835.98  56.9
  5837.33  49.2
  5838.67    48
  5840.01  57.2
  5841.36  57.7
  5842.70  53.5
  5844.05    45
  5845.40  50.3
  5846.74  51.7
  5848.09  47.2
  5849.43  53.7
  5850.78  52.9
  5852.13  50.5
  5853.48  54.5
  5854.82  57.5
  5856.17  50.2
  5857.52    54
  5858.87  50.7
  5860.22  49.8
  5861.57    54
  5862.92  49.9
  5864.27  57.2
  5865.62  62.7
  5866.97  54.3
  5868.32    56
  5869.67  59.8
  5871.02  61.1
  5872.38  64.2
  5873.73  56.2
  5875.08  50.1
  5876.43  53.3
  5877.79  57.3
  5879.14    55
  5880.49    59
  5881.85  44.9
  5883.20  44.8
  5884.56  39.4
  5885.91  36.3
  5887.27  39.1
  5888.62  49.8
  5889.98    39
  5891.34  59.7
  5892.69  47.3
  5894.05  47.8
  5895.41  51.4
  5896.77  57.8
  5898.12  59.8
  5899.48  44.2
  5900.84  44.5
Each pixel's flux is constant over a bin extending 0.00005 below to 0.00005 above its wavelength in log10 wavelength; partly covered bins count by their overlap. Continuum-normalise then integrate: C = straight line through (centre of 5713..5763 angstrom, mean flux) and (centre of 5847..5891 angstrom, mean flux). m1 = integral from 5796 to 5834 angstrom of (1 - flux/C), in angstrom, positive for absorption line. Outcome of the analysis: -3.6 angstrom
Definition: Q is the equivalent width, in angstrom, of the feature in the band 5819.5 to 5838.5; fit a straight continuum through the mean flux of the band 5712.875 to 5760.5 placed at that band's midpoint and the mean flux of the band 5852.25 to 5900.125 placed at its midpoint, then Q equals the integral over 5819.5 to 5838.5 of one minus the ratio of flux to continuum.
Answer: -3.2 angstrom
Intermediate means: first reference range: 53.6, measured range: 61.7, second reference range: 52.2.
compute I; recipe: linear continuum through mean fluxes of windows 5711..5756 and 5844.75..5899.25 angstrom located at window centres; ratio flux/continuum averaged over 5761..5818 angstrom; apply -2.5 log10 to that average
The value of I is -0.06 mag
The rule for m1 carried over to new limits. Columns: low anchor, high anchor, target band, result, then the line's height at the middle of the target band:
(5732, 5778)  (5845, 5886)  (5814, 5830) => -2.4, 54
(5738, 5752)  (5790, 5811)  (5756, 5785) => -1.5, 54.6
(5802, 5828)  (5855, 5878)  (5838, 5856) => 1.1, 55.5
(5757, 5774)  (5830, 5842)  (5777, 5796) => 1.0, 58.1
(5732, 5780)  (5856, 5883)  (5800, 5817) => 0.4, 55.2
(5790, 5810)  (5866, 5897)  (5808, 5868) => -1.9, 53.8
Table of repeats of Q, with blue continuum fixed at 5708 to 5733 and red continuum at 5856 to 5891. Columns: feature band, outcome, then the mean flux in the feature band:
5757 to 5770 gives -1.5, 59.3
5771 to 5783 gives -0.7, 56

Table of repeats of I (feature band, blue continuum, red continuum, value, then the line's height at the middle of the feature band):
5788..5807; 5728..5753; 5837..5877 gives -0.07 mag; 53.4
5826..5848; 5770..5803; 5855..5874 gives -0.01 mag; 56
